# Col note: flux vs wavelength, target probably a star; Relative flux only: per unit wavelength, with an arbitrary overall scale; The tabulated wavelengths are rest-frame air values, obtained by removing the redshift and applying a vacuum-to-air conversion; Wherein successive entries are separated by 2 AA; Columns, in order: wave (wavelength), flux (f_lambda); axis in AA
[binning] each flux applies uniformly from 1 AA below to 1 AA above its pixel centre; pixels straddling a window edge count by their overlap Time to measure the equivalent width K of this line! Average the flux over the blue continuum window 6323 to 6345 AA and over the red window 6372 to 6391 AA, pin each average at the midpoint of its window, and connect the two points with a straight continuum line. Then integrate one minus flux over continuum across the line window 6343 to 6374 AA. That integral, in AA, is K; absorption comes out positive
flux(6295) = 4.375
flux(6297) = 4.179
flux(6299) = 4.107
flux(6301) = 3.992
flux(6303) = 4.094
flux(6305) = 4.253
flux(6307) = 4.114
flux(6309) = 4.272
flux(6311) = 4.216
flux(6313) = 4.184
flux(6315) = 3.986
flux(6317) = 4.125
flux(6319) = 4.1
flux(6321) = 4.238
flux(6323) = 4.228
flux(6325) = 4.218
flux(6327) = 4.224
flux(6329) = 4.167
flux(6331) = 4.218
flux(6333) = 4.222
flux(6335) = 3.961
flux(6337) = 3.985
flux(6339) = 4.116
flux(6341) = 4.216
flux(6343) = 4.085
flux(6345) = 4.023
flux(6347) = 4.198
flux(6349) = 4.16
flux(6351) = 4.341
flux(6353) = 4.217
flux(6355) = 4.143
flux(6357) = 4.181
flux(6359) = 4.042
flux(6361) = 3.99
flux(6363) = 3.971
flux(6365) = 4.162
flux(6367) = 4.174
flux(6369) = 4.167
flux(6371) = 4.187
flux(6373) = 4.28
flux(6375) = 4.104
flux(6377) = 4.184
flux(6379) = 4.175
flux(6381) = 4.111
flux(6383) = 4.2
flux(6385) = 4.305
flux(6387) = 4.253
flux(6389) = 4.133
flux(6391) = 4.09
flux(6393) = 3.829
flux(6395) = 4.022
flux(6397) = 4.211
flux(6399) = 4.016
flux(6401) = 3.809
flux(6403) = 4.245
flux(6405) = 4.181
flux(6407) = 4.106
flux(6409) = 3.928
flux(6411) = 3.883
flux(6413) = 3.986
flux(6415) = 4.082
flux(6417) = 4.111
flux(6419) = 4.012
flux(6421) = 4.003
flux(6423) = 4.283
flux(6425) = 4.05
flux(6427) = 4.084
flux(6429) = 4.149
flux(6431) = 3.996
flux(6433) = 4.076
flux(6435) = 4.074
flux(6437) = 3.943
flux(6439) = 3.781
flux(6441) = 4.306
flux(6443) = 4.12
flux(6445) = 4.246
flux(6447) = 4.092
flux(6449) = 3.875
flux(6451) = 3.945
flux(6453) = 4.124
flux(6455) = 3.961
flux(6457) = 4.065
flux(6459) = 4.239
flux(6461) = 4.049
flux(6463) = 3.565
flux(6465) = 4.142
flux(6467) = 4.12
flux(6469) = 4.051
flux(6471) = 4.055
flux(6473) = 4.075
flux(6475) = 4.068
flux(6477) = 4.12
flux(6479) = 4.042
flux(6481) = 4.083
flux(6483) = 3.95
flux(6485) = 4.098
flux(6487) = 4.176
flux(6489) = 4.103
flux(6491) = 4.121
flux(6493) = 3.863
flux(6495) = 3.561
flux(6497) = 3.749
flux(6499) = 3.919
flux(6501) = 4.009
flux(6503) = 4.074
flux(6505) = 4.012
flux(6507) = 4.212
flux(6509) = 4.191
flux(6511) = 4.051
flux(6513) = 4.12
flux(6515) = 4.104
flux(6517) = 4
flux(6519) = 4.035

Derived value 0.1 AA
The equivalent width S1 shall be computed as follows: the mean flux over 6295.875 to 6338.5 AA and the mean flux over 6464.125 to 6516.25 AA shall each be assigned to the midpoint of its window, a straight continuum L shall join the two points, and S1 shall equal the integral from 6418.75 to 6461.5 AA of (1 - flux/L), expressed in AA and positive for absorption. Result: 0.0 AA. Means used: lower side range 4.15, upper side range 4.04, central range 4.07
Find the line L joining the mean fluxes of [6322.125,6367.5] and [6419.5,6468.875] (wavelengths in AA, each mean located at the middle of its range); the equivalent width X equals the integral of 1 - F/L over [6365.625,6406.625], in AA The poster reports -0.29 AA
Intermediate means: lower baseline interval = 4.14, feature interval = 4.13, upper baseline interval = 4.05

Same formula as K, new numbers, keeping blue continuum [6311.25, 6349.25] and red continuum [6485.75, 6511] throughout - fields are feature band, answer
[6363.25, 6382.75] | -0.3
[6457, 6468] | 0.0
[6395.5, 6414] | 0.2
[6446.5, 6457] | 0.1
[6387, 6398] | 0.0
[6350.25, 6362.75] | -0.1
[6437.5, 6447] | -0.1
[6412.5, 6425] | 0.0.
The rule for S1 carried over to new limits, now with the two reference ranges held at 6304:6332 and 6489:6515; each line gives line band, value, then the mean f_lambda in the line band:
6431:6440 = 0.21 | 3.97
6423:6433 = -0.05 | 4.09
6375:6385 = -0.13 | 4.17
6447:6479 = 0.04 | 4.03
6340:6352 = -0.05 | 4.17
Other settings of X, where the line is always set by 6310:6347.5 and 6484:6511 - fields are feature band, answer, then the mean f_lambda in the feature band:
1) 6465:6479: -0.19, 4.08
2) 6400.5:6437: 0.10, 4.06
